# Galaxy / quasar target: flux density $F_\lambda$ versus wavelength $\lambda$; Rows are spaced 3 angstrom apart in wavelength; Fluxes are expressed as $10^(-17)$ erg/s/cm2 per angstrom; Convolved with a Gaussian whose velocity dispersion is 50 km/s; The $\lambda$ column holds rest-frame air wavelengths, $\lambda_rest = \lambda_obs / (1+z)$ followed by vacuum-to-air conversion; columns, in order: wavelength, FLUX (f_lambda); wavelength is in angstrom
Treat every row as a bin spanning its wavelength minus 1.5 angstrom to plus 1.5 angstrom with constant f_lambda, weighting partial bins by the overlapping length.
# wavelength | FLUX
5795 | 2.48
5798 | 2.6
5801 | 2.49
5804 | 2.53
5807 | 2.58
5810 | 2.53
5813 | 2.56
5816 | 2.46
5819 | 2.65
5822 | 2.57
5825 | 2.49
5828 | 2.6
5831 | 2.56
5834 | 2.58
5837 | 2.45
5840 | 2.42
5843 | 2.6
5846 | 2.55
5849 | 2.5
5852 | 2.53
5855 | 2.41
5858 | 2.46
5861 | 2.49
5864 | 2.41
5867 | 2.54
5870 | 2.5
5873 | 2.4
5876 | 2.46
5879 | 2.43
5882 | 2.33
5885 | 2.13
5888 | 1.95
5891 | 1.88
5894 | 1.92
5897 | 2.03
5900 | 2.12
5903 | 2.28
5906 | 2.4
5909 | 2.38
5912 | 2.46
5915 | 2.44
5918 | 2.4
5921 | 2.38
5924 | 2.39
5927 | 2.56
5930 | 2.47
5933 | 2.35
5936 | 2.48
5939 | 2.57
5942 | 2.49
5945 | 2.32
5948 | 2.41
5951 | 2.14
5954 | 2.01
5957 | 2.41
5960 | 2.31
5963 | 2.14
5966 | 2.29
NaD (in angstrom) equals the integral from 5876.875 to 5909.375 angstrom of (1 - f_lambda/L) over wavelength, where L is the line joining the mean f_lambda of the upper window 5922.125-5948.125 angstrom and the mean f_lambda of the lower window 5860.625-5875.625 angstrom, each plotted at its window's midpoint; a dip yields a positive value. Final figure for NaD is 3.9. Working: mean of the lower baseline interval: 2.47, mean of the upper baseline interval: 2.45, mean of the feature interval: 2.17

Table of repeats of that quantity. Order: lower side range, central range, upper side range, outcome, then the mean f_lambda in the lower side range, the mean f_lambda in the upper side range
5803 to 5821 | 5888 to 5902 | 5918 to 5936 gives 2.7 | 2.55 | 2.43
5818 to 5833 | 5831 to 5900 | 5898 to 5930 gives 3.5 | 2.57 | 2.38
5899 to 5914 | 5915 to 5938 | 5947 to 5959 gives -1.4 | 2.34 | 2.24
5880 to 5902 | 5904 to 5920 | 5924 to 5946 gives -1.1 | 2.07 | 2.46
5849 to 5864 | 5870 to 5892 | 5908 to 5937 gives 1.8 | 2.47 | 2.43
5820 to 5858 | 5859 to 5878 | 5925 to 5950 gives 0.3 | 2.52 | 2.45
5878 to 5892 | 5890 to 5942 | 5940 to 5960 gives -2.6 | 2.14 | 2.3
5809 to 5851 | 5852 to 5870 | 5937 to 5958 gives 0.1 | 2.54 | 2.34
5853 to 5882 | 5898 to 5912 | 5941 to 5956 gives 0.4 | 2.45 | 2.27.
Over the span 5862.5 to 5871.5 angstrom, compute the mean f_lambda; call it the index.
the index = 2.48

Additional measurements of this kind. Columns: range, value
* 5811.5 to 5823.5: 2.56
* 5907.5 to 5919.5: 2.42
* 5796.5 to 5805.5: 2.54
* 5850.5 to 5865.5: 2.46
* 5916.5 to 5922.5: 2.39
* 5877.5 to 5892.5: 2.14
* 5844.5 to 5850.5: 2.52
